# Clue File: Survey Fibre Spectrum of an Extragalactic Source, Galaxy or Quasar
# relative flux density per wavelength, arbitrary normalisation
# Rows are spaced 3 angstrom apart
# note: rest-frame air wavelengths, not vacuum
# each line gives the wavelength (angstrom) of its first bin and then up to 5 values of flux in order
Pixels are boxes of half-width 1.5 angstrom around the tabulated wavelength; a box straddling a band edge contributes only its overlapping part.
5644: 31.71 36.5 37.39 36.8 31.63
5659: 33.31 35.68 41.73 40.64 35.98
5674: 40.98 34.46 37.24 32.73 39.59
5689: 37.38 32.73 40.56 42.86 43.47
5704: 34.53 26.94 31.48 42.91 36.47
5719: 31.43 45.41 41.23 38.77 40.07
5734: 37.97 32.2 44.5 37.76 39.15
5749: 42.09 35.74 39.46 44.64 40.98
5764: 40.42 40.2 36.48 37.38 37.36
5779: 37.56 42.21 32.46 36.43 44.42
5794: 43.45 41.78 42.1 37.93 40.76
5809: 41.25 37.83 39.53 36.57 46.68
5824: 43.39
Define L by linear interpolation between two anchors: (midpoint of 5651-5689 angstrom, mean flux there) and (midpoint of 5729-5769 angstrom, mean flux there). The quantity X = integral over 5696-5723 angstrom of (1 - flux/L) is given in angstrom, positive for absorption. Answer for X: 0.7 angstrom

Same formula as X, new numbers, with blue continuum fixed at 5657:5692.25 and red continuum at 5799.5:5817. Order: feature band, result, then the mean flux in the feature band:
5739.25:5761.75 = -1.11 angstrom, 40.4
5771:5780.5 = 0.40 angstrom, 37.4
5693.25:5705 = -0.94 angstrom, 40.4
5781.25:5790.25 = 0.46 angstrom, 37.2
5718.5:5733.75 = -0.72 angstrom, 39.8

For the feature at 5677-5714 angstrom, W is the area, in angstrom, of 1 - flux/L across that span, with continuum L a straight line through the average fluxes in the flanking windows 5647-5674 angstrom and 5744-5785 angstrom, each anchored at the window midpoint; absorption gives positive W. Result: 1.0 angstrom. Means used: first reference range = 36.9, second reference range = 39.2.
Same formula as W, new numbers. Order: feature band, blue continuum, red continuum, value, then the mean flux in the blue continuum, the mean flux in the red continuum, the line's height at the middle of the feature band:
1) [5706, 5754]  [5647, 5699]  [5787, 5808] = 1.3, 37.1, 41.1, 38.9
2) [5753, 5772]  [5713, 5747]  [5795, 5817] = -0.4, 38.8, 40.2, 39.4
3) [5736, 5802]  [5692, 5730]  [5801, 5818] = -1.4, 37.8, 39.3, 38.7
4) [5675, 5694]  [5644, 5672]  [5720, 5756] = 0.7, 36.4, 39.4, 37.4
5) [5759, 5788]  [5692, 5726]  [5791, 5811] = 1.4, 37.7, 41.4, 40.3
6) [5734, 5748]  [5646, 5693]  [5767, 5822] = -0.1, 36.6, 39.5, 38.3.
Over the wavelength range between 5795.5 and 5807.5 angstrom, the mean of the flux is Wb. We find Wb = 40.6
